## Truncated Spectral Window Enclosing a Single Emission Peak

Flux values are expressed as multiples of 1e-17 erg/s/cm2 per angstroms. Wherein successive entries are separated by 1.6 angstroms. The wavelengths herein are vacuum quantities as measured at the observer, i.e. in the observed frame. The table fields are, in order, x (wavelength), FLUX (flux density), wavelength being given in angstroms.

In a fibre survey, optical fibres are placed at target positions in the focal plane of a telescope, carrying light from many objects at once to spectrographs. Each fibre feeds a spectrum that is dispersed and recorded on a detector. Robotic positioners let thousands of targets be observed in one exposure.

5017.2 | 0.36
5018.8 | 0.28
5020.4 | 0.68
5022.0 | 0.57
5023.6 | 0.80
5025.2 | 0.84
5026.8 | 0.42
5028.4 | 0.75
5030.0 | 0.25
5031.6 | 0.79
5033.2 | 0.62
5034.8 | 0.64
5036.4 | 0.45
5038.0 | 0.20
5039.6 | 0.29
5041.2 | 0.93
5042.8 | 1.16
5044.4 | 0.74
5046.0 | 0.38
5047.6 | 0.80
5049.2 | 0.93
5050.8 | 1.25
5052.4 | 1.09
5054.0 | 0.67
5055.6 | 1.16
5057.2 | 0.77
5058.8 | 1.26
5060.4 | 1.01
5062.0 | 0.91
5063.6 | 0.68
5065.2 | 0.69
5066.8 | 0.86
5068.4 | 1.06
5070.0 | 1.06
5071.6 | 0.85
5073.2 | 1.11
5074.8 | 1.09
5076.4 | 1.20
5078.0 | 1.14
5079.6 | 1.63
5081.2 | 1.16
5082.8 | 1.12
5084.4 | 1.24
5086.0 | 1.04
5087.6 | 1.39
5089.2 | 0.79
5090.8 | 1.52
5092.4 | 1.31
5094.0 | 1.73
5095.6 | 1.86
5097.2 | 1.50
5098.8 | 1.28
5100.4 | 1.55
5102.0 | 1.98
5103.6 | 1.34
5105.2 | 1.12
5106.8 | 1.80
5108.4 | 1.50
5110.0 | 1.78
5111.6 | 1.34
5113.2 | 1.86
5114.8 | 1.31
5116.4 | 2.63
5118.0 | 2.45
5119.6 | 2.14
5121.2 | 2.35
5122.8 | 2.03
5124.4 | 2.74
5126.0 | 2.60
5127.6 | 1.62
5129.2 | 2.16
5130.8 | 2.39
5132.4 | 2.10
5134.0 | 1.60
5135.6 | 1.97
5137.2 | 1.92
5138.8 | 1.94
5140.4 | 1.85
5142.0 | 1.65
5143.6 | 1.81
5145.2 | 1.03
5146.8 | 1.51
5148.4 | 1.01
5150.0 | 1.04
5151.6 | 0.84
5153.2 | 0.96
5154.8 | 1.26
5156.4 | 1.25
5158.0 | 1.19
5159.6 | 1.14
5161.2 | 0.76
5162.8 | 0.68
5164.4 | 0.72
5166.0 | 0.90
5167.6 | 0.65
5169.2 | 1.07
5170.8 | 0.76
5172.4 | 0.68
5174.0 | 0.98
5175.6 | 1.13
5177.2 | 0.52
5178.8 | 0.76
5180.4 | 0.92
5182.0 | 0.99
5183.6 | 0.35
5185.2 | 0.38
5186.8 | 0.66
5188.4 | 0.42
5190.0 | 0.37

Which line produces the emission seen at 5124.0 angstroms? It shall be C IV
